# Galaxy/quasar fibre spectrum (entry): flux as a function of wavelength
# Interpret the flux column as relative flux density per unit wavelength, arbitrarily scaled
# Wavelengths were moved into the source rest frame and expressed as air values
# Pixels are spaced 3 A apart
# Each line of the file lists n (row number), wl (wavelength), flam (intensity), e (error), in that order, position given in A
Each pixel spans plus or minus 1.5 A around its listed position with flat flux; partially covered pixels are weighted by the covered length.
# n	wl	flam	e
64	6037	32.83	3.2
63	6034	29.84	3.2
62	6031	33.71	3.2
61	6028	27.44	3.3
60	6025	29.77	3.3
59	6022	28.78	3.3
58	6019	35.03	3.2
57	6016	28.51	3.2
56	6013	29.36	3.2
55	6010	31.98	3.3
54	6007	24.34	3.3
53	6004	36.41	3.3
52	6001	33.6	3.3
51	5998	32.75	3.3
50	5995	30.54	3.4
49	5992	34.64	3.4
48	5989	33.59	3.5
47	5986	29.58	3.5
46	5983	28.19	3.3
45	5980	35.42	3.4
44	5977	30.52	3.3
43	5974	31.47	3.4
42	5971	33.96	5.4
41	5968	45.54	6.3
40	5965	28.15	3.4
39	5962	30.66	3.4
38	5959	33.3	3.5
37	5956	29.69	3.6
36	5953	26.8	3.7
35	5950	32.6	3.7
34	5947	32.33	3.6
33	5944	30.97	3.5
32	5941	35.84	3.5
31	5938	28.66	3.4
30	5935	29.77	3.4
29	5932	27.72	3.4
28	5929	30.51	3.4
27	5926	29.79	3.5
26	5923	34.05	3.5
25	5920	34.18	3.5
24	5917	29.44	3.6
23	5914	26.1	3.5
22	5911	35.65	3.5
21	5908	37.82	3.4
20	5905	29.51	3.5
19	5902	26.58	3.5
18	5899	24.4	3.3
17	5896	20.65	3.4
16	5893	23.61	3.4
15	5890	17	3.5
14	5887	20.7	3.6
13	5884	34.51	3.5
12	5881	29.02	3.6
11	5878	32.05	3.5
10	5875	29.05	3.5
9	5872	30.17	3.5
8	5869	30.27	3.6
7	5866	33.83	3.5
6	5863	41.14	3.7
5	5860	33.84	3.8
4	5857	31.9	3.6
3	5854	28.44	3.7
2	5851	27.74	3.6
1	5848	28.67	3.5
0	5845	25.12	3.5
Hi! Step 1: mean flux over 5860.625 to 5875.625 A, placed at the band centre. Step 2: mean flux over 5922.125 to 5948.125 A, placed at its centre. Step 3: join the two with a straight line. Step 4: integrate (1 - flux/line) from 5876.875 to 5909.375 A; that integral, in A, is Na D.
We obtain 5.6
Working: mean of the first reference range 33.2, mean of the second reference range 31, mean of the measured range 26.8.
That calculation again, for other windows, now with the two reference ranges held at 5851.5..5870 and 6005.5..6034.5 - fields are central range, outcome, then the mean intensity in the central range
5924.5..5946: 0.7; 30.5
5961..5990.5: -1.9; 32.7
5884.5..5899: 4.7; 21.9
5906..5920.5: -0.2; 32.4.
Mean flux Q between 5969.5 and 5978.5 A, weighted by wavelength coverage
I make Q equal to 32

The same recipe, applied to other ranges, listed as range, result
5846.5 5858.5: 29.2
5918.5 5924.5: 34.1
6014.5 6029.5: 29.9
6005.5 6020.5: 29.8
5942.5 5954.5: 30.7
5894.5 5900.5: 22.5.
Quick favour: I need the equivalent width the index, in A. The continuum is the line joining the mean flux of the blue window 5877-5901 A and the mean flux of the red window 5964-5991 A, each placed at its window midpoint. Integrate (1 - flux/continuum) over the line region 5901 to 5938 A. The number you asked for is -4.1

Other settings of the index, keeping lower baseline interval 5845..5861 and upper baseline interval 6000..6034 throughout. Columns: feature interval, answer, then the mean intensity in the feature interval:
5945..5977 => -2.13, 32.3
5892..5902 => 2.16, 23.4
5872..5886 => -0.45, 30.7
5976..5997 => -0.92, 31.8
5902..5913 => -1.09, 32.9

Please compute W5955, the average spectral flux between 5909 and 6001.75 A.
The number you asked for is 31.8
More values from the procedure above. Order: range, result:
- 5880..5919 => 27.4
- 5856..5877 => 32.9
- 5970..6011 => 31.9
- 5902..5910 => 32.5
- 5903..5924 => 32.2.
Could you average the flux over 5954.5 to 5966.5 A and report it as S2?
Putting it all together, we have 30.4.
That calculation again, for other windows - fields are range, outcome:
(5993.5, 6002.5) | 32.3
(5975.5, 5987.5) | 30.9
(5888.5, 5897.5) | 20.4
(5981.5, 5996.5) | 31.3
